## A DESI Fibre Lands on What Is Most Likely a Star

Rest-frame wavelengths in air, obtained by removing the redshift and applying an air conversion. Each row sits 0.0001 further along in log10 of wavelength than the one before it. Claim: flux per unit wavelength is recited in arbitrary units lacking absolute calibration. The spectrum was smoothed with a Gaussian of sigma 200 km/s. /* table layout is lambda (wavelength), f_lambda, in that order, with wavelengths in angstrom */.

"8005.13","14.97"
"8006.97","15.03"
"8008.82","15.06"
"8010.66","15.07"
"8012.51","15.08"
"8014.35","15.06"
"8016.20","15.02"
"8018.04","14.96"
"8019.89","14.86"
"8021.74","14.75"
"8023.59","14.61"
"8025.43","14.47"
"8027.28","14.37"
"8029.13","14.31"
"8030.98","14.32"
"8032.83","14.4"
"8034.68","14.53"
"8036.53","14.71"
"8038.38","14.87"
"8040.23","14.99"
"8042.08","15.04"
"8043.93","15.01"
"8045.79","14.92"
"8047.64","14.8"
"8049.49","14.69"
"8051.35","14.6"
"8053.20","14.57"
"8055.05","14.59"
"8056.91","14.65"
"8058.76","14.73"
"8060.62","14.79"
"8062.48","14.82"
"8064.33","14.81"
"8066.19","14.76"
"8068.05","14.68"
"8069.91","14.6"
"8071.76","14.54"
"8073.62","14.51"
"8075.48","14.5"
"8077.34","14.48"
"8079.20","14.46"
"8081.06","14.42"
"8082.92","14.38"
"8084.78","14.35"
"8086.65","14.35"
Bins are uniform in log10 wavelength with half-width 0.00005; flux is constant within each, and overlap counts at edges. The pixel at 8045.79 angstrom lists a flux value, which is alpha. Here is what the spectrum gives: 14.92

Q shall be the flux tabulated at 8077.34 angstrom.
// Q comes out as 14.48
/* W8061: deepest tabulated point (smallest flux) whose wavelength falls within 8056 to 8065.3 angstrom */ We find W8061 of 14.65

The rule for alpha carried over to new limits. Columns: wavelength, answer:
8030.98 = 14.32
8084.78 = 14.35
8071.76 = 14.54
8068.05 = 14.68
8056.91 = 14.65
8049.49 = 14.69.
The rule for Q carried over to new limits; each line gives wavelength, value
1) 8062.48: 14.82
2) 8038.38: 14.87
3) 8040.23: 14.99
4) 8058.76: 14.73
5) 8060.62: 14.79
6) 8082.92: 14.38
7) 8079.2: 14.46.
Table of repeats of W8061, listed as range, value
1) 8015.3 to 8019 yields 14.96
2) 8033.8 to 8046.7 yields 14.53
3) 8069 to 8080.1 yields 14.46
